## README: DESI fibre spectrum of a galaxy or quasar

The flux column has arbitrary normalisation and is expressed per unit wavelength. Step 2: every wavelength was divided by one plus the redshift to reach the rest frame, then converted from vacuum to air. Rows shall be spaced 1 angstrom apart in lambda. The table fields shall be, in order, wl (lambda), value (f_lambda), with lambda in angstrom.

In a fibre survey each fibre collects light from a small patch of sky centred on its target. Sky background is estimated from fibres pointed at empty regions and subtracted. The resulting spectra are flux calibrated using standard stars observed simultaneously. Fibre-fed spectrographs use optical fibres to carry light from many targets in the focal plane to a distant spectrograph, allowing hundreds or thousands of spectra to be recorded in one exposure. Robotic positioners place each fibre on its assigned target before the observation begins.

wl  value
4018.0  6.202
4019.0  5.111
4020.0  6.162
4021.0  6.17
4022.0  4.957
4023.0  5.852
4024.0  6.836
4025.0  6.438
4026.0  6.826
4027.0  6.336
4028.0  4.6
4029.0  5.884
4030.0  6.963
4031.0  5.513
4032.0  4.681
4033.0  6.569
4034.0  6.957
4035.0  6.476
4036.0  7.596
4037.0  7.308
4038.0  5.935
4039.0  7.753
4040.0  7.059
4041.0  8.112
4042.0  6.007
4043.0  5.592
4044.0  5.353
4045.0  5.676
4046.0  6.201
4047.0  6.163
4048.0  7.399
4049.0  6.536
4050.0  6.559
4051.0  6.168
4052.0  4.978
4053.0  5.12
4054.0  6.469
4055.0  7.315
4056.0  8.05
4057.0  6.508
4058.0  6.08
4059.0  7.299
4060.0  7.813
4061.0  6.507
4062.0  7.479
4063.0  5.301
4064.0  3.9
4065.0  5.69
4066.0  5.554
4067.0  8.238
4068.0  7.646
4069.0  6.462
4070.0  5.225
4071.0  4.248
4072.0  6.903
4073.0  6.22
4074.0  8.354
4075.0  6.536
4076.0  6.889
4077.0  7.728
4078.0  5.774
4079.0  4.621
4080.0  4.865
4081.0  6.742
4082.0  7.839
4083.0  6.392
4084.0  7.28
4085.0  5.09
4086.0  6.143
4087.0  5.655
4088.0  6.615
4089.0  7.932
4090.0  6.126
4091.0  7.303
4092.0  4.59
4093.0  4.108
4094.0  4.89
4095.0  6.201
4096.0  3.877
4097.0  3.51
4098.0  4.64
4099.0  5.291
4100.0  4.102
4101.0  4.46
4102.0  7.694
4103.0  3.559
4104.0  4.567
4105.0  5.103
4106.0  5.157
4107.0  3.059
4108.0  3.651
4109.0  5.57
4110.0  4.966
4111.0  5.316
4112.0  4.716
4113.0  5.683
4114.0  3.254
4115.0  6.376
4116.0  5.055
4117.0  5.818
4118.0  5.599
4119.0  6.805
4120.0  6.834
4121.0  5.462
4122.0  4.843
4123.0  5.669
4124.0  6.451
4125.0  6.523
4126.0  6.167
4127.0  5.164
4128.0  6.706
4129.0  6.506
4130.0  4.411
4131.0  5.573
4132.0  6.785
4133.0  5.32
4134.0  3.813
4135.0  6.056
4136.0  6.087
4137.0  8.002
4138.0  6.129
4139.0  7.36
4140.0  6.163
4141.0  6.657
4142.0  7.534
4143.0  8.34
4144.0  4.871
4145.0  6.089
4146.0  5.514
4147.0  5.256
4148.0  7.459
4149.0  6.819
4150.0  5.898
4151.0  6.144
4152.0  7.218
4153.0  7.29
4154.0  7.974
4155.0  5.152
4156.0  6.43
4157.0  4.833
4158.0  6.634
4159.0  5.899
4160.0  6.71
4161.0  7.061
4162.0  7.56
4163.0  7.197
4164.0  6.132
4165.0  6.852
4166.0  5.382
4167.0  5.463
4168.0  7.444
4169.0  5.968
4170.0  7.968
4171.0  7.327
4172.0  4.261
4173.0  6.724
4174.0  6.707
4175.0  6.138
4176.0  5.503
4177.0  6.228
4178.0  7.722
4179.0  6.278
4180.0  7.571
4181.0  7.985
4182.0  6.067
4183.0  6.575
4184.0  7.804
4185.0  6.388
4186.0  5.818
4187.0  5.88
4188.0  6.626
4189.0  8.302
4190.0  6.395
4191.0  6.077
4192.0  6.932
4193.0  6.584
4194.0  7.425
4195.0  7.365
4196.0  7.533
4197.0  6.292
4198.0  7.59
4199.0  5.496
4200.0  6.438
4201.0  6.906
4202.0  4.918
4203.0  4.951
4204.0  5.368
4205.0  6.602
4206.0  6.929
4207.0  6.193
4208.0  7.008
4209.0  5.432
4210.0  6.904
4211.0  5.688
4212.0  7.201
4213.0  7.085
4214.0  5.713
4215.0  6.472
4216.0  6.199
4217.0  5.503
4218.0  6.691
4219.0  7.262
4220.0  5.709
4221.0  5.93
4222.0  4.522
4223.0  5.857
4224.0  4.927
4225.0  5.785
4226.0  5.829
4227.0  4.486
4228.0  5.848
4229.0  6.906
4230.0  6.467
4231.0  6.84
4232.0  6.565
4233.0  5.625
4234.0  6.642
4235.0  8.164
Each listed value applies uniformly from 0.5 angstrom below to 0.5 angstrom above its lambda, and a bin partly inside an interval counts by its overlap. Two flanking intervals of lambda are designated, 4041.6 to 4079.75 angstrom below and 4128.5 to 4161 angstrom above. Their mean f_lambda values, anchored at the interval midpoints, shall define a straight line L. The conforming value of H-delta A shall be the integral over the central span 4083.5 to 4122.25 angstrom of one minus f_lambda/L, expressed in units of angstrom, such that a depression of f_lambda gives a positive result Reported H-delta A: 6.13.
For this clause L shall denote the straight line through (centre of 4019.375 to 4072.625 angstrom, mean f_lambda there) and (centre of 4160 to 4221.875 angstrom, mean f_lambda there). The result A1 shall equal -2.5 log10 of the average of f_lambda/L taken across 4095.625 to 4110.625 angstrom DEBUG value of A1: 0.35 mag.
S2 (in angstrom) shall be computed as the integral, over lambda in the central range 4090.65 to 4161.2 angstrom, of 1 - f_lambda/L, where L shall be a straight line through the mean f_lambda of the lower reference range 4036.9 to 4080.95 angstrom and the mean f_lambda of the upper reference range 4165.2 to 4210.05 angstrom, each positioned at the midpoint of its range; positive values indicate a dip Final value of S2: 8.11 angstrom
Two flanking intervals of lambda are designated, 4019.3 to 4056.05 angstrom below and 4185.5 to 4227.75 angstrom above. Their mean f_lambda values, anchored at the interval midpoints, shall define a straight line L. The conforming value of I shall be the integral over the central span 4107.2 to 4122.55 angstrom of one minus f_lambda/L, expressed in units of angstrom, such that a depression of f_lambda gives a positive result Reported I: 2.4 angstrom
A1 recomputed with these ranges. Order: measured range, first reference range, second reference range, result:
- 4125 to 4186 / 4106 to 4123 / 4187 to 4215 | -0.107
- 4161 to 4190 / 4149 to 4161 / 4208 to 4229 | -0.059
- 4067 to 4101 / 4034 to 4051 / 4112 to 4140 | 0.053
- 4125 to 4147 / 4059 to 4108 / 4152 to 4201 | 0.024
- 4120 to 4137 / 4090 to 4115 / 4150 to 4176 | -0.052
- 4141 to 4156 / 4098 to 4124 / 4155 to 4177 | -0.098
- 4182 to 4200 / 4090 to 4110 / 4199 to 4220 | -0.126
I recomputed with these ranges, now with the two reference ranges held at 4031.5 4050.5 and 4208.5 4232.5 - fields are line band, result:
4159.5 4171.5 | -1.05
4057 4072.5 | 0.40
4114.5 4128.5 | 0.80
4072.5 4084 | -0.26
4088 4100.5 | 2.19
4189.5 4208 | -0.99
